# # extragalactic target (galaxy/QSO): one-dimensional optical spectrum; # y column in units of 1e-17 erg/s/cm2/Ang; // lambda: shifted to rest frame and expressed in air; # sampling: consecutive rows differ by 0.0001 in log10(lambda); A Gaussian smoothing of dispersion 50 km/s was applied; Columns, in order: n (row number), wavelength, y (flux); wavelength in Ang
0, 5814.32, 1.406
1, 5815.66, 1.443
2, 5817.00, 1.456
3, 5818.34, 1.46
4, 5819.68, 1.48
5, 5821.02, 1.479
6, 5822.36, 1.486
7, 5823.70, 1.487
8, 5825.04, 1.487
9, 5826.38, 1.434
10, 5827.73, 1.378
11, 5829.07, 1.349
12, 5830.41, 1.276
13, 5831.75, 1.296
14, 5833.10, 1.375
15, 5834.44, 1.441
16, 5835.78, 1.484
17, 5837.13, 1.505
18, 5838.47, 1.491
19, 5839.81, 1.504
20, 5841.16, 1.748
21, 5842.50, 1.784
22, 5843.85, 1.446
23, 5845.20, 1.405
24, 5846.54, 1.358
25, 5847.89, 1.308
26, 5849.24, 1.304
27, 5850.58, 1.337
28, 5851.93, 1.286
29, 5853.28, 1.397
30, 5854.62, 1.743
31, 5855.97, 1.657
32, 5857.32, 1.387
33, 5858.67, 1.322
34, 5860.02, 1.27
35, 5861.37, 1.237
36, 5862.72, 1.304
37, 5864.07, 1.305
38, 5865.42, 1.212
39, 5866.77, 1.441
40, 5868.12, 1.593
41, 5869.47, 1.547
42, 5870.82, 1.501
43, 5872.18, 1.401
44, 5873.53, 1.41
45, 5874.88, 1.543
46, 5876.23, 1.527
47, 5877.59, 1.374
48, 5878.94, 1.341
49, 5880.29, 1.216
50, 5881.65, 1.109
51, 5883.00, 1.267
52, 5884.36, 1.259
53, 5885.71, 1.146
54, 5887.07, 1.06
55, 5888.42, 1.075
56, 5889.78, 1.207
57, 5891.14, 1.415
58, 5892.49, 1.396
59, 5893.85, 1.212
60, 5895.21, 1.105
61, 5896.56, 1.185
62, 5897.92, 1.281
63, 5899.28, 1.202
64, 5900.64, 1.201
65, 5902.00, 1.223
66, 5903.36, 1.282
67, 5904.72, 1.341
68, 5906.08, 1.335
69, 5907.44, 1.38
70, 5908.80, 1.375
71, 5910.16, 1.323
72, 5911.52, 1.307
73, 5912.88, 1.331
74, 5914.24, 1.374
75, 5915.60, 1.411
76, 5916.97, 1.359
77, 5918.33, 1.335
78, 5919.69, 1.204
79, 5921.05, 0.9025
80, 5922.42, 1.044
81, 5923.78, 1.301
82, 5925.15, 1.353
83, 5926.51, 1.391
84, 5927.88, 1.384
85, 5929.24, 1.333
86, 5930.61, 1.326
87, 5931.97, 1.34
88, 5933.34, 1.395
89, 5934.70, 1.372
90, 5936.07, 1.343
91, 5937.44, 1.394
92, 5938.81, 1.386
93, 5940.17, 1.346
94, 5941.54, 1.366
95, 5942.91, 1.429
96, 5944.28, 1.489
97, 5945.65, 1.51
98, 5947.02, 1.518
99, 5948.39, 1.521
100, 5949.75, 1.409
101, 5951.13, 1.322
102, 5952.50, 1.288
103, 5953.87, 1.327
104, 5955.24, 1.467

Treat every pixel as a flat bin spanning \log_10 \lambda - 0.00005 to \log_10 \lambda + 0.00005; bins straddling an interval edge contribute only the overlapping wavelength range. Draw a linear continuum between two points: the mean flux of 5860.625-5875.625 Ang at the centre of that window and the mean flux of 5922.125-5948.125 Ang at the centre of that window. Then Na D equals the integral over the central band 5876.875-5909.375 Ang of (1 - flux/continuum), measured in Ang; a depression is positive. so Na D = 3.4 Ang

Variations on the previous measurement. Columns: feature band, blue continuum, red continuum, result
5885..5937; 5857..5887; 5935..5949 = 4.2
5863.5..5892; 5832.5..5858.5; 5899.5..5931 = 1.2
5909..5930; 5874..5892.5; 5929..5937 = 0.6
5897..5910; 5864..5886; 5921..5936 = 0.4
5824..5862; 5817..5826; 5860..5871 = 0.0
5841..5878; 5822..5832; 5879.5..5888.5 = -4.7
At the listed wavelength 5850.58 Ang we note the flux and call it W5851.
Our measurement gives 1.337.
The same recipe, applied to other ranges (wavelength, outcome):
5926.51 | 1.391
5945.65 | 1.51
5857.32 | 1.387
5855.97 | 1.657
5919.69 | 1.204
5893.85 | 1.212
